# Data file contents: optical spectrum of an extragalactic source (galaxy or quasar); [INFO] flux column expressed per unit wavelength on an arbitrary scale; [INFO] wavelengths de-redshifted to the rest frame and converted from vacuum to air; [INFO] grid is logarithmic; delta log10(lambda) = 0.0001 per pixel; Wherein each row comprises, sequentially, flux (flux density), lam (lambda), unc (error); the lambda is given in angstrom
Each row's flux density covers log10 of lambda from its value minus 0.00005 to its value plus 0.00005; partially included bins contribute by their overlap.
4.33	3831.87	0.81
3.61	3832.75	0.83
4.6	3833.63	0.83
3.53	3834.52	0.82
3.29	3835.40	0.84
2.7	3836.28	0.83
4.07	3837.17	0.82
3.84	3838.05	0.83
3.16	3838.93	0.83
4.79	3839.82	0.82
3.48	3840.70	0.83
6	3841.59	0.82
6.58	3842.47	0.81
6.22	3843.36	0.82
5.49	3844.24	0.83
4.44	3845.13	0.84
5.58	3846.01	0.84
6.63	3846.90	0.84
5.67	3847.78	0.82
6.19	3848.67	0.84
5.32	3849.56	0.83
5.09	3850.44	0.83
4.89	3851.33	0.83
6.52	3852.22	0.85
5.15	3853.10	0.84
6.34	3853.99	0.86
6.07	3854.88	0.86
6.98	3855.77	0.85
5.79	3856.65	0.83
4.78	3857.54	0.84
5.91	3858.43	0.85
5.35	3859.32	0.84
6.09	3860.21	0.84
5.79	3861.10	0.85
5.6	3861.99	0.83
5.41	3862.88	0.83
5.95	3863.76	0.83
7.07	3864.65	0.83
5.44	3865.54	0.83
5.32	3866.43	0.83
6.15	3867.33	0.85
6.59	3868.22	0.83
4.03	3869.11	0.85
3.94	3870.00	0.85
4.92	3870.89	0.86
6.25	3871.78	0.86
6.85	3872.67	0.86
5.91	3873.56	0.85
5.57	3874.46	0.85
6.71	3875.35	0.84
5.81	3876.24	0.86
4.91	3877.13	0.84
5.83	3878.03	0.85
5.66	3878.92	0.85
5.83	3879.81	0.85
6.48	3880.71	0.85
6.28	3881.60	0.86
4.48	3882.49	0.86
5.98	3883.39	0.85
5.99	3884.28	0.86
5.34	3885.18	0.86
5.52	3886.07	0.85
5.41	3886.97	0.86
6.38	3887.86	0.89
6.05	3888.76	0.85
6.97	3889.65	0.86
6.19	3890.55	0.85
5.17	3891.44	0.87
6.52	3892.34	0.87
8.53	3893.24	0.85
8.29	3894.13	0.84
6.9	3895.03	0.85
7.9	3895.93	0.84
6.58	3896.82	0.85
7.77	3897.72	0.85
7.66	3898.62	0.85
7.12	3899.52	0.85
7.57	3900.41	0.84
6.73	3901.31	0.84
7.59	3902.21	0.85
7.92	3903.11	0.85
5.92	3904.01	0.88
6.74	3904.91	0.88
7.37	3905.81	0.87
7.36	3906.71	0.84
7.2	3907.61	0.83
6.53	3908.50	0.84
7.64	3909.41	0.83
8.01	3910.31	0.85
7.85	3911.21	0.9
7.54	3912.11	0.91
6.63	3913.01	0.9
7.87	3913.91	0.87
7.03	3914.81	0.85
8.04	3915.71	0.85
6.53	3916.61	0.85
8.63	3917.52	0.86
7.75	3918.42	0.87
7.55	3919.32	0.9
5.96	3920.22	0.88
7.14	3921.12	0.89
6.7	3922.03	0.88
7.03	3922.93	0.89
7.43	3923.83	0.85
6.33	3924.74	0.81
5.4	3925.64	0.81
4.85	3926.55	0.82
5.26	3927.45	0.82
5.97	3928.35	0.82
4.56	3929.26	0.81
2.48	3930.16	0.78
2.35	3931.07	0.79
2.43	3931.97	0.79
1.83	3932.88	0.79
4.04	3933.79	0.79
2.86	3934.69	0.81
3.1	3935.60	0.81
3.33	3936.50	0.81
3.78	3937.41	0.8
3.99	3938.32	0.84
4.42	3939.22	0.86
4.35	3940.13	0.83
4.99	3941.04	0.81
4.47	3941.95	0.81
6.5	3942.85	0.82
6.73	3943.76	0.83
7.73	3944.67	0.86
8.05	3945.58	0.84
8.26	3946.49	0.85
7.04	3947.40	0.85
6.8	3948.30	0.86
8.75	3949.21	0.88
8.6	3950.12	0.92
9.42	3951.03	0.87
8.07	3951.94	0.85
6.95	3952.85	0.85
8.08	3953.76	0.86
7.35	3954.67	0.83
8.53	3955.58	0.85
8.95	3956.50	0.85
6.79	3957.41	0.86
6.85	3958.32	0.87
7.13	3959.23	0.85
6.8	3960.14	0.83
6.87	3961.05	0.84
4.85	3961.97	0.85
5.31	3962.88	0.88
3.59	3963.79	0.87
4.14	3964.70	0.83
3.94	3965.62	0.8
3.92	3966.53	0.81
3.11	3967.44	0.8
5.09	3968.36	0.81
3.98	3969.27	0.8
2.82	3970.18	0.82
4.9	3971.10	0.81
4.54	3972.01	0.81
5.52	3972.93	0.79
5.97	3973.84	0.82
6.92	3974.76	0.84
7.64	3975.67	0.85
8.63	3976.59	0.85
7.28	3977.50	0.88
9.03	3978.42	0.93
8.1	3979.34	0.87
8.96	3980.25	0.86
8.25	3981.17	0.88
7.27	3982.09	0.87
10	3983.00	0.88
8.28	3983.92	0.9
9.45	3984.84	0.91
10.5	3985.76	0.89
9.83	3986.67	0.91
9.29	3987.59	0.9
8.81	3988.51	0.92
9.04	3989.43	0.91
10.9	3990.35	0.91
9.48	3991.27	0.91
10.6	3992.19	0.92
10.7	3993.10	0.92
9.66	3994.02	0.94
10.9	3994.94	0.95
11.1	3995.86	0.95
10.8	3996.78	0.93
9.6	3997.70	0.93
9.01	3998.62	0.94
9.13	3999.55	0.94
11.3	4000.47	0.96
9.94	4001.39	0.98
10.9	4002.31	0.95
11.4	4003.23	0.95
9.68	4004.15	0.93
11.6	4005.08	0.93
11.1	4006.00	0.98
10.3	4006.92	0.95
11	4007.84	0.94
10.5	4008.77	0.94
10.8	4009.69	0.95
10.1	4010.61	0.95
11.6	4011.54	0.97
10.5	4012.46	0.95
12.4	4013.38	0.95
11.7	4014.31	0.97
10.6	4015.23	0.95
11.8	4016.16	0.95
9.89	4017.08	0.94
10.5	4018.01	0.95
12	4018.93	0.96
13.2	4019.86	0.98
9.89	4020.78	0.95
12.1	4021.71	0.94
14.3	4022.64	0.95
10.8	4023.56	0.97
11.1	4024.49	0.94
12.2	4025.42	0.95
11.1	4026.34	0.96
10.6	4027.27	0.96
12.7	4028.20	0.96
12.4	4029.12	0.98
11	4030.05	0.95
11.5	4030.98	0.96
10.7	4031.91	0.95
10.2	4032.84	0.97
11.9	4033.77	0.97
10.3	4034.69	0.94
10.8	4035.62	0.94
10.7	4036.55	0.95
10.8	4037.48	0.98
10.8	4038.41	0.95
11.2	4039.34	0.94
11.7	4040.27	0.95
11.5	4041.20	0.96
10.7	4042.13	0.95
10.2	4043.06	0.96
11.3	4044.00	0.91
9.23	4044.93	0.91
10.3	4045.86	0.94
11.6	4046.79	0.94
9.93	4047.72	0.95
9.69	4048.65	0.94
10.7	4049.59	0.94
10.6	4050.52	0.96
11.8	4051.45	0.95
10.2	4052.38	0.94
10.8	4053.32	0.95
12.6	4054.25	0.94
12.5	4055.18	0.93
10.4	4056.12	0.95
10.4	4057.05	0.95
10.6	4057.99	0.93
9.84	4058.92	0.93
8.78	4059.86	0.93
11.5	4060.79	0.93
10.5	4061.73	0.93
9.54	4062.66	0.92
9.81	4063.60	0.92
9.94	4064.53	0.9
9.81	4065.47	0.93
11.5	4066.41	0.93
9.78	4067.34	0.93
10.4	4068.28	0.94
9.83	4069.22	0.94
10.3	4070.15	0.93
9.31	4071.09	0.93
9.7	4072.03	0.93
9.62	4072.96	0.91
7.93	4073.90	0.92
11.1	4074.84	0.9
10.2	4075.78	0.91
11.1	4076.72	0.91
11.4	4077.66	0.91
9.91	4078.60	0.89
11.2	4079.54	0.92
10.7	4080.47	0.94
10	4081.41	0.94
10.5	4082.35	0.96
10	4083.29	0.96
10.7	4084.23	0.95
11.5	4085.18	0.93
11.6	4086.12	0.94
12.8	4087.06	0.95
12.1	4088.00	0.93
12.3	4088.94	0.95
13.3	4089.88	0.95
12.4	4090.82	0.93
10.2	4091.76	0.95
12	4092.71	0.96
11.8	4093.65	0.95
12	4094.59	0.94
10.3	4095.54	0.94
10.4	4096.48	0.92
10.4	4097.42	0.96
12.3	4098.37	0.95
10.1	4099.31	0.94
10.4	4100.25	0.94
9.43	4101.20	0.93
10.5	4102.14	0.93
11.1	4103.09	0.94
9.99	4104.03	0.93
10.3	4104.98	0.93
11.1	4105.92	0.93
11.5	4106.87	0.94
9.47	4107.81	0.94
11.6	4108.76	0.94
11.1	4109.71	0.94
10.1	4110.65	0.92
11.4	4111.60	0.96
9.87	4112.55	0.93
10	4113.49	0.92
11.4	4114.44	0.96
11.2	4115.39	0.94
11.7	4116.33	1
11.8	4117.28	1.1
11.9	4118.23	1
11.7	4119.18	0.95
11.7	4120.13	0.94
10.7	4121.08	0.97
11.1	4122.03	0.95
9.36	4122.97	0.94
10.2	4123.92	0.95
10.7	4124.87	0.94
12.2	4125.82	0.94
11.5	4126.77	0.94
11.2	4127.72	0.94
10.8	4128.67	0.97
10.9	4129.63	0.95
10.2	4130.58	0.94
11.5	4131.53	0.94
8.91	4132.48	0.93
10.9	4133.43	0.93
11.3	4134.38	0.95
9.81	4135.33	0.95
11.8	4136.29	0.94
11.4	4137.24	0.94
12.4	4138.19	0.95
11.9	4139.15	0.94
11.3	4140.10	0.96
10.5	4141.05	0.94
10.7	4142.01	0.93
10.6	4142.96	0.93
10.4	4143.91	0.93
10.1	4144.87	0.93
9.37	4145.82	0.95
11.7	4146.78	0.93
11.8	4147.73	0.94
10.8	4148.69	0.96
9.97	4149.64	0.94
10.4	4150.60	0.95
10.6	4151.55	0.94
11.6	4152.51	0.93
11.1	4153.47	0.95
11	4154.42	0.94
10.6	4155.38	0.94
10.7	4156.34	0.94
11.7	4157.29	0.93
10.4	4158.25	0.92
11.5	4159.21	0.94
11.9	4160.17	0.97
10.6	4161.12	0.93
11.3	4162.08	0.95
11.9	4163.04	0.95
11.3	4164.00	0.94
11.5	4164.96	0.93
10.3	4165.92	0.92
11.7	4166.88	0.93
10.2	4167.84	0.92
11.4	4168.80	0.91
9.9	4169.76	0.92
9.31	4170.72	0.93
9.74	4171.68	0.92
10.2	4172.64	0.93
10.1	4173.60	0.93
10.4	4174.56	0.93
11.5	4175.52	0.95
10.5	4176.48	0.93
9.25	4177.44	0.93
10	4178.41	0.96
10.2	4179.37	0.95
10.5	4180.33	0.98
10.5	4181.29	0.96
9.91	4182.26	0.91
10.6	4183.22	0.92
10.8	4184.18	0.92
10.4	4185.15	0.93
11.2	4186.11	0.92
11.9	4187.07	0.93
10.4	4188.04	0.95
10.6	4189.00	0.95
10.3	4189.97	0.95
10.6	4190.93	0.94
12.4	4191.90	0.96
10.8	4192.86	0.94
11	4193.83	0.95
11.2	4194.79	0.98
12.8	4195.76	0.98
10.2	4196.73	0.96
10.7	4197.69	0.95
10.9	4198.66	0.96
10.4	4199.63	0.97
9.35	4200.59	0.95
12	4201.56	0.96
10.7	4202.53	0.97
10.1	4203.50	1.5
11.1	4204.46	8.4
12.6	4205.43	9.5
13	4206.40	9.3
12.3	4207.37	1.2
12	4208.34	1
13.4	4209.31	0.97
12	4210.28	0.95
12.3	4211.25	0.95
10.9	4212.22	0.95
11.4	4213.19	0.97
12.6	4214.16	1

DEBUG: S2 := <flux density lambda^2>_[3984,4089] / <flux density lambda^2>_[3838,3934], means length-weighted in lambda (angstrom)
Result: 1.90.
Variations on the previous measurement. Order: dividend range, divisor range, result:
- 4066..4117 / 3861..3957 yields 1.88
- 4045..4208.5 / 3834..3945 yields 2.09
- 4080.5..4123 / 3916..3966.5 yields 2.01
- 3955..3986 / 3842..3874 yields 1.21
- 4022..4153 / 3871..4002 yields 1.71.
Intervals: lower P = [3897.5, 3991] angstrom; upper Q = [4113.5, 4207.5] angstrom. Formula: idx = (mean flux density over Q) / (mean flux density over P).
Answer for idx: 1.7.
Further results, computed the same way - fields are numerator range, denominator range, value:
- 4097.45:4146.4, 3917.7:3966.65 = 1.84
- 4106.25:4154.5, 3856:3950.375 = 1.79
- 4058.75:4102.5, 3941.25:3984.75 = 1.58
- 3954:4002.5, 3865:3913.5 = 1.21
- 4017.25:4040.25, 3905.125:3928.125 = 1.62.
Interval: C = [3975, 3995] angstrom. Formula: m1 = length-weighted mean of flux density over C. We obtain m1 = 9.15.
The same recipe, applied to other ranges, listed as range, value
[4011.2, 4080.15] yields 10.8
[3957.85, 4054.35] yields 9.54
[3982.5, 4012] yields 10.2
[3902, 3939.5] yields 5.92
